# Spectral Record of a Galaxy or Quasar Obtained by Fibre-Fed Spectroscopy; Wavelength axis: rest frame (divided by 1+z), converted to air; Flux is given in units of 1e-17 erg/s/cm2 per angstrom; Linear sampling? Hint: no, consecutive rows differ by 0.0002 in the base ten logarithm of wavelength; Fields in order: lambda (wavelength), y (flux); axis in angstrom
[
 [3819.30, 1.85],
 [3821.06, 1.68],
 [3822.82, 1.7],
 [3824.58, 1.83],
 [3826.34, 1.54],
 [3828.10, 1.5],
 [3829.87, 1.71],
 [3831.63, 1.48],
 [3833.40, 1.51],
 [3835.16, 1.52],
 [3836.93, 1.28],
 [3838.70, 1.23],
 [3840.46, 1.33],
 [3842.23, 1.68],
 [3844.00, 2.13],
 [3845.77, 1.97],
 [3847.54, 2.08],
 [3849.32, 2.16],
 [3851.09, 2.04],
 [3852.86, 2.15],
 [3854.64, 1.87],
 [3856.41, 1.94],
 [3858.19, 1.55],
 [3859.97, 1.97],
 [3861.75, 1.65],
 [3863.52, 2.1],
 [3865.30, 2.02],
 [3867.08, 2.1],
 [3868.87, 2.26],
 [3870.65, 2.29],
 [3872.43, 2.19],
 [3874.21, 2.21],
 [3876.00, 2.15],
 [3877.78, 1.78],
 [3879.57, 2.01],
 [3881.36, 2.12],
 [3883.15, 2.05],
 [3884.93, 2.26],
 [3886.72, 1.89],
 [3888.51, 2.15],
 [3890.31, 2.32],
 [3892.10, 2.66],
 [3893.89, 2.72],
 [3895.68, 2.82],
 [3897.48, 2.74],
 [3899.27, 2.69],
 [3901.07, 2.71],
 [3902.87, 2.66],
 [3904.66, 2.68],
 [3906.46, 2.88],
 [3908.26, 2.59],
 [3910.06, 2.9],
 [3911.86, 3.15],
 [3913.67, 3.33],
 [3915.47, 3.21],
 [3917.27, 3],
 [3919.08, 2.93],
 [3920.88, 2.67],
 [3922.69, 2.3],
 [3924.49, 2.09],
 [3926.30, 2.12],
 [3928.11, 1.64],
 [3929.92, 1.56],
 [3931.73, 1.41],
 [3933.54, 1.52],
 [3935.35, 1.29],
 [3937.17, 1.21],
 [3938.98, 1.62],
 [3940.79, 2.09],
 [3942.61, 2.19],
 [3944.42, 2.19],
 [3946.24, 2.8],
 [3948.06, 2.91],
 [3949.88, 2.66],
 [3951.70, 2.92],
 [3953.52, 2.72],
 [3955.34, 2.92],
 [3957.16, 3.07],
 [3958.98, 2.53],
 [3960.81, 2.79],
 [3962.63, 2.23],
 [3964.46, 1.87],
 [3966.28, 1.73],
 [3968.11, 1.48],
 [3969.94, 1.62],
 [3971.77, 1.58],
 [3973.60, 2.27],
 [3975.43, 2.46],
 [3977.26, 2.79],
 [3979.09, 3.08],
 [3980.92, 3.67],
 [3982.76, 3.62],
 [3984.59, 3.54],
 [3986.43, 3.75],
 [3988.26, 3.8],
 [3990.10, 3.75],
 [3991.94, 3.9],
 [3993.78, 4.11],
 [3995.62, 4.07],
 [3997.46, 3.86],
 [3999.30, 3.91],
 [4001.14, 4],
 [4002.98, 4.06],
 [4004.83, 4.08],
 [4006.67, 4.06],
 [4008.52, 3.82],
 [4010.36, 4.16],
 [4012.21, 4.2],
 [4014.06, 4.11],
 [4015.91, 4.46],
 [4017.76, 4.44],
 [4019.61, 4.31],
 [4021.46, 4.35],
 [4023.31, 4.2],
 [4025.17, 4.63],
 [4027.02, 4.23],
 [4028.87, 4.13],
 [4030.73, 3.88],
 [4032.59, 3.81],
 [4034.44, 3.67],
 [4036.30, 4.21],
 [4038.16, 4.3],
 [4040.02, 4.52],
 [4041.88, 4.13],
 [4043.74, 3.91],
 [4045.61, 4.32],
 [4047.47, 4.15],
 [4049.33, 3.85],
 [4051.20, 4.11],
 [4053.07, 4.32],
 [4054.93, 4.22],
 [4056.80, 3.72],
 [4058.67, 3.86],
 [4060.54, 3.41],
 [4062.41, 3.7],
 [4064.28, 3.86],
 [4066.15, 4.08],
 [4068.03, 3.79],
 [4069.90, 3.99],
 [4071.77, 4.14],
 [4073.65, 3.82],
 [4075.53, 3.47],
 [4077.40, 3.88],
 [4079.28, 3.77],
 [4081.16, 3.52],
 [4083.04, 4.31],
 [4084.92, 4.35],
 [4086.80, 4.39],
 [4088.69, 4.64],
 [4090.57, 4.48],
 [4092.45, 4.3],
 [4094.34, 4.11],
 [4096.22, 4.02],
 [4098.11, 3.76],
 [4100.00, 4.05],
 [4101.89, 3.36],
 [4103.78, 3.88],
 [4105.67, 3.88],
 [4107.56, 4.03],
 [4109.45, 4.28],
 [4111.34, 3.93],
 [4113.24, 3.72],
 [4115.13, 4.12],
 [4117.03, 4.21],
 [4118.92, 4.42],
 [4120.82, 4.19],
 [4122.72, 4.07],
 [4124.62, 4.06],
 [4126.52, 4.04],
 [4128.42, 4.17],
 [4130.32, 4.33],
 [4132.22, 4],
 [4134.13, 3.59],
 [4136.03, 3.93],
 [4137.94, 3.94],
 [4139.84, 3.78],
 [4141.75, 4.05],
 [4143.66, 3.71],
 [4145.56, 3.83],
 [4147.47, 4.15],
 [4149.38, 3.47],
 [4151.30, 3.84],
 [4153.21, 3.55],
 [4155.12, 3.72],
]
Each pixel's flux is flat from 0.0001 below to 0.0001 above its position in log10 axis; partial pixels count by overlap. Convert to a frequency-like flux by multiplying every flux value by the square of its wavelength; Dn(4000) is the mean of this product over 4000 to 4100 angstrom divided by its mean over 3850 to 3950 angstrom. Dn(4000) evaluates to 1.94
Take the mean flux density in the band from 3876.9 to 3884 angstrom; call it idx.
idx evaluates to 1.99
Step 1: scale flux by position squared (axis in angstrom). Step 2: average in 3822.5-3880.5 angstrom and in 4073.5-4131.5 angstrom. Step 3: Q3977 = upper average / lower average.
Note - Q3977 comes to 2.49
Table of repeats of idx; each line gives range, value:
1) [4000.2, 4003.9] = 4.03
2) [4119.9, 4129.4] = 4.11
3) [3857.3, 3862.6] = 1.72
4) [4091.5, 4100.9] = 4.05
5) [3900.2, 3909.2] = 2.71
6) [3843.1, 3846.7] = 2.05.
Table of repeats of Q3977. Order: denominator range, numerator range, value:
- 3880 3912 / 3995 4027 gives 1.74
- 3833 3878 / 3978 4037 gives 2.27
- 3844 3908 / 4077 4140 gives 2.04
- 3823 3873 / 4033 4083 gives 2.41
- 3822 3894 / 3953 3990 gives 1.49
